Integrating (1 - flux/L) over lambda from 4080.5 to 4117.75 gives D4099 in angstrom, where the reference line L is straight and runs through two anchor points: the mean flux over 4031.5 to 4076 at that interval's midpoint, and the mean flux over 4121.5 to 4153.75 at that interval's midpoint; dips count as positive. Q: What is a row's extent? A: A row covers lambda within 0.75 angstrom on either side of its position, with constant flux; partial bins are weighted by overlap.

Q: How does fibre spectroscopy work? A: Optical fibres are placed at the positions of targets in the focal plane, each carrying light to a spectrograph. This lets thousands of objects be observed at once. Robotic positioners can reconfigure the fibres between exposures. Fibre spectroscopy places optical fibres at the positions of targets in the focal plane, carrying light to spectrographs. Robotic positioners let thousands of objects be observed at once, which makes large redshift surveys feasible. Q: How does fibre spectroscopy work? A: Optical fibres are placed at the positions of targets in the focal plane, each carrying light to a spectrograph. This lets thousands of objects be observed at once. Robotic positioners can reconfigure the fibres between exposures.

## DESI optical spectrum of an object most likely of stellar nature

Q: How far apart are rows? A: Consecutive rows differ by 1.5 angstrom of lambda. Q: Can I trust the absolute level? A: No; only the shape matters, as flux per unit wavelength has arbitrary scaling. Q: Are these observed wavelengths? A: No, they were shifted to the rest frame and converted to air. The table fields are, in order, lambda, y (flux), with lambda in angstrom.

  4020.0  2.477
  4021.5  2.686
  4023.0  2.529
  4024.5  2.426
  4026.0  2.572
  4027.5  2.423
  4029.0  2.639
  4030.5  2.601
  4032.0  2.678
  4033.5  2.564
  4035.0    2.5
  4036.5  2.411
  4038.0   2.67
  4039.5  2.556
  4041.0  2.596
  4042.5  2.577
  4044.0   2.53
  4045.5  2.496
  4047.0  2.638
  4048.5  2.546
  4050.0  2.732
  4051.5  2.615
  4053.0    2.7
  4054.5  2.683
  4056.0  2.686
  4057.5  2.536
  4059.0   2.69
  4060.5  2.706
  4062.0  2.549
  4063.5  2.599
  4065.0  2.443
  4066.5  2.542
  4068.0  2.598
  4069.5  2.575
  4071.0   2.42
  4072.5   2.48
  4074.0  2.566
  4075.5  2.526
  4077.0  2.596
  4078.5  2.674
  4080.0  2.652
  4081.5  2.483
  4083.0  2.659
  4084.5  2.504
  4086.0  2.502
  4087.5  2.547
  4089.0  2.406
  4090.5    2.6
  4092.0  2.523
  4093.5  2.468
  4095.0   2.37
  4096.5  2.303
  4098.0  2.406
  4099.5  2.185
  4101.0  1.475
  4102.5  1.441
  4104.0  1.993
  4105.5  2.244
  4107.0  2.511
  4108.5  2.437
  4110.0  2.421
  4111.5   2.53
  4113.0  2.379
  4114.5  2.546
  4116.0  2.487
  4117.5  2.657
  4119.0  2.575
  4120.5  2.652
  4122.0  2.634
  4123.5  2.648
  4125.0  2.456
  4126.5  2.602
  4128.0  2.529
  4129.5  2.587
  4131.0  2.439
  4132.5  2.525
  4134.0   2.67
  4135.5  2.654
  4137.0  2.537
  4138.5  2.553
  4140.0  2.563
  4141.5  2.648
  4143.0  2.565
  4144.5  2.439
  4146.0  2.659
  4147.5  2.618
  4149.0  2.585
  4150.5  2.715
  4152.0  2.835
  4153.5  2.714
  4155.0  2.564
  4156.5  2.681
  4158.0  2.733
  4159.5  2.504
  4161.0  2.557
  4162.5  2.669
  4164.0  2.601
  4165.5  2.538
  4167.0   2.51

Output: 3.3 angstrom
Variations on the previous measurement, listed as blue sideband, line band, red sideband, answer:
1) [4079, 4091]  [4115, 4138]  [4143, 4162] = 0.20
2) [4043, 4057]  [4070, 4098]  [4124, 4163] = 1.09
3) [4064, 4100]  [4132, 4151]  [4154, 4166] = -0.07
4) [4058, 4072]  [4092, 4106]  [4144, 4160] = 2.58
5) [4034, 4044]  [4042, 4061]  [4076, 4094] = -0.56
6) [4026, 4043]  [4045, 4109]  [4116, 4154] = 2.65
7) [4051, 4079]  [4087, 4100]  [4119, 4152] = 0.82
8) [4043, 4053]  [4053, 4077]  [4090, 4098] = -0.33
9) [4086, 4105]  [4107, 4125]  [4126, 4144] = -0.95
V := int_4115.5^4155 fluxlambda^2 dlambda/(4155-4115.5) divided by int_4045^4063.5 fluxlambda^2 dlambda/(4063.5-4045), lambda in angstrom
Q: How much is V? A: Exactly 1.0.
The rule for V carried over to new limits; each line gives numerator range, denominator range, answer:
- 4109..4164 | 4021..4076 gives 1.05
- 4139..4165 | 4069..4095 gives 1.07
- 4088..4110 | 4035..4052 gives 0.90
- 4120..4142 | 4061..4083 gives 1.04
